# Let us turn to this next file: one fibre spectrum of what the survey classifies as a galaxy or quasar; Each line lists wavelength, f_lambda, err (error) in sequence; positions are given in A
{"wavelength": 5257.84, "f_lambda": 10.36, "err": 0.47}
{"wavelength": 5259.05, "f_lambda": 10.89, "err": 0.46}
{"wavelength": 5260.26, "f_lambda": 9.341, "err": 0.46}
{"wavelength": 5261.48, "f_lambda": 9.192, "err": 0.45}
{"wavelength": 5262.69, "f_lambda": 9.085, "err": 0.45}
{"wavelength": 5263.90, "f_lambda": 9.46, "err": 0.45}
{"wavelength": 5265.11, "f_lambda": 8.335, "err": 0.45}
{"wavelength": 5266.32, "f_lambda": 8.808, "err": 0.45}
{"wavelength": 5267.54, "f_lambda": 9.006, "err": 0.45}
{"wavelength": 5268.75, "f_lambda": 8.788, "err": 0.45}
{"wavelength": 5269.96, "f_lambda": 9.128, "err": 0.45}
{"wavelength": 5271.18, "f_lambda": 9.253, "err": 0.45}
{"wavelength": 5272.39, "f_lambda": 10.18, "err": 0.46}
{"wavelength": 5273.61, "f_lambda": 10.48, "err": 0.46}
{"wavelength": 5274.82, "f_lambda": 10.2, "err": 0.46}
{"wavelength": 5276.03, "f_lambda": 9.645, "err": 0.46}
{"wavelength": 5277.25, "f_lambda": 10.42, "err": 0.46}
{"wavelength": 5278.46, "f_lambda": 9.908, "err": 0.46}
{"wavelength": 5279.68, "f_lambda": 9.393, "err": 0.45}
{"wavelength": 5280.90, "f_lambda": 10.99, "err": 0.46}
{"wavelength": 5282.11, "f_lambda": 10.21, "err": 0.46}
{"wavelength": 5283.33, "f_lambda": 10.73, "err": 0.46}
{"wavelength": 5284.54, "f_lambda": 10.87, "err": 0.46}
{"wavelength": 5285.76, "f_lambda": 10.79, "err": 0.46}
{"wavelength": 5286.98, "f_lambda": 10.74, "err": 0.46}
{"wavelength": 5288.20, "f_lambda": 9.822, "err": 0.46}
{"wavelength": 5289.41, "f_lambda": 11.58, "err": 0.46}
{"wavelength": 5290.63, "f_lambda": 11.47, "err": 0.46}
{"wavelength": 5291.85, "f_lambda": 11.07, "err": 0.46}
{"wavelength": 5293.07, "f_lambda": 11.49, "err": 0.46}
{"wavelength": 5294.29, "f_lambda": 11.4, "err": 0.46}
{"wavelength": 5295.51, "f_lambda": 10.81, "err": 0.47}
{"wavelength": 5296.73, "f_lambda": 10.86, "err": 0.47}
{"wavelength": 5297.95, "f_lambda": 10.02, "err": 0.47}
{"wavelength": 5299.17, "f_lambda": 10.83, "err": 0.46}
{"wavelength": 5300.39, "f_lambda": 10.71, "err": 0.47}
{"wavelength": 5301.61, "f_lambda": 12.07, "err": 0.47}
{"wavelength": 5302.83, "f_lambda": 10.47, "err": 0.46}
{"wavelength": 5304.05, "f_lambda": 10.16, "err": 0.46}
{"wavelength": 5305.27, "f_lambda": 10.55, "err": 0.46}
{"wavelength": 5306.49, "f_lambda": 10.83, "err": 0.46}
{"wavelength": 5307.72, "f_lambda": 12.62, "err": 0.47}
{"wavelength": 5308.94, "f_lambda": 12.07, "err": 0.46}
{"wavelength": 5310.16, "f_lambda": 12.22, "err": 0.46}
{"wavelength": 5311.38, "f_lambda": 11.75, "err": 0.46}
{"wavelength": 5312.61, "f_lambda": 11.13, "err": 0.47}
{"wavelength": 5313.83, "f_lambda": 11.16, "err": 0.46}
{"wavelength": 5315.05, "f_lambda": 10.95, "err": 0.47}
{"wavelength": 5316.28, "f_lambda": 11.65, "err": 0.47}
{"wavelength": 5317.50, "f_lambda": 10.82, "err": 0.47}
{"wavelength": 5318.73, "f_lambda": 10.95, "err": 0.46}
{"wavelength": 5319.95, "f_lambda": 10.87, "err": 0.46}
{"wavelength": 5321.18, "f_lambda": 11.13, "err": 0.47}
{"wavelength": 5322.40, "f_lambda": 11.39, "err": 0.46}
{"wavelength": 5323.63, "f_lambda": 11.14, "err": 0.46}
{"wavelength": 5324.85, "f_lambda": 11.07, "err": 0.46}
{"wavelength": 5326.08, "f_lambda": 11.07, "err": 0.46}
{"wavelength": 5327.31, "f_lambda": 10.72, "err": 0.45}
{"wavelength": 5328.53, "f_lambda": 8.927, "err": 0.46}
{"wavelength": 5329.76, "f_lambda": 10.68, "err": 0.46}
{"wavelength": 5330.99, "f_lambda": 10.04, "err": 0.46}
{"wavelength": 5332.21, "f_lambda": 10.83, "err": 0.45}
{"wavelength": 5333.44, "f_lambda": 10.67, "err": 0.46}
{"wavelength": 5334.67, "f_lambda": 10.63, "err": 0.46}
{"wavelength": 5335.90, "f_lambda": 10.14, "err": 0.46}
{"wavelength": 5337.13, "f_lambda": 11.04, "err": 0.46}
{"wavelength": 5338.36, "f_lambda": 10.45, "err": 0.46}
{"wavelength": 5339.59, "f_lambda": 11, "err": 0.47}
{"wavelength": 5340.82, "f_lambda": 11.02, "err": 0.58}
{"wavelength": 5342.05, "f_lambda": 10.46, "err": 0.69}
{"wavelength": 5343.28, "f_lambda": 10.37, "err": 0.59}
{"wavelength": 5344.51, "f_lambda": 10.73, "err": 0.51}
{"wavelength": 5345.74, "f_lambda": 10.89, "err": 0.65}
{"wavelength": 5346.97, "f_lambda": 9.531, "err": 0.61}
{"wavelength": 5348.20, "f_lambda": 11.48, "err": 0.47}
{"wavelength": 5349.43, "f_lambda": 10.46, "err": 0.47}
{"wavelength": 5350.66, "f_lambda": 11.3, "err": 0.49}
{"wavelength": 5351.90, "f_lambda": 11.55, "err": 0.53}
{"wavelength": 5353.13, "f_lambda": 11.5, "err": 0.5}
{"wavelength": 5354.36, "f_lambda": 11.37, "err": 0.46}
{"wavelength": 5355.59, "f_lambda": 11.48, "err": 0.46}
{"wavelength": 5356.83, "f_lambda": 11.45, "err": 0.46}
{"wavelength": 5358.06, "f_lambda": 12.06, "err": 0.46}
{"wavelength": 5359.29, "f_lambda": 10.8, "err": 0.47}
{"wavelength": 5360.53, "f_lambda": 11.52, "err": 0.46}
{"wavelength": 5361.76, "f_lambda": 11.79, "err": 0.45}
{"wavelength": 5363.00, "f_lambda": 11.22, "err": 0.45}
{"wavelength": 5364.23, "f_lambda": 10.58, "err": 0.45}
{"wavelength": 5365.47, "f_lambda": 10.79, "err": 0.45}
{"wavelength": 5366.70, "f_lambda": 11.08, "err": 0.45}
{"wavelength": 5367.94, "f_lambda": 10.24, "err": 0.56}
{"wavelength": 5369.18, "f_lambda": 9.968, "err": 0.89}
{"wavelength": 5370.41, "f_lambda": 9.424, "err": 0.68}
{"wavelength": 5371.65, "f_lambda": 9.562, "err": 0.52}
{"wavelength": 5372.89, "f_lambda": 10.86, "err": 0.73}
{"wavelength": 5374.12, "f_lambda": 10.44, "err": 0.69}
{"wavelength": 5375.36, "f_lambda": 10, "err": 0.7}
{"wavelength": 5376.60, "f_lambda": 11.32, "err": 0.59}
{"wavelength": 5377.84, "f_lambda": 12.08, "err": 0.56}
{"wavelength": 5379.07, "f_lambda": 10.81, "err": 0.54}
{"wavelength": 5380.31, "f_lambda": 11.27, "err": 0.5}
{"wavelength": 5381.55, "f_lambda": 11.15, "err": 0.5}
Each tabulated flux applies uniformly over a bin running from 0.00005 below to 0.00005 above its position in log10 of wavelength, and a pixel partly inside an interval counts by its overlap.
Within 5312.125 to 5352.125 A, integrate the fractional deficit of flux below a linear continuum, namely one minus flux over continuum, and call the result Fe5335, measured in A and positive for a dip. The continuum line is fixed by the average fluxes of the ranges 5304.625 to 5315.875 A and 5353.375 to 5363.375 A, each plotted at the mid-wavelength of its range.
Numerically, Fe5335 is 2.4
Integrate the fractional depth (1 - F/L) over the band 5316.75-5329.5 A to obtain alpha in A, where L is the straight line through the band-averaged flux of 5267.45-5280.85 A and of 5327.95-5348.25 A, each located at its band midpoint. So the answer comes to -0.6 A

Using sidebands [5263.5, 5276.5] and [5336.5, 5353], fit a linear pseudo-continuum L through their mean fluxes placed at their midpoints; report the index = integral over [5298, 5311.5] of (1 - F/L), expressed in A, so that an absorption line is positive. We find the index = -1.6 A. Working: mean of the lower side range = 9.39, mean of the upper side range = 10.8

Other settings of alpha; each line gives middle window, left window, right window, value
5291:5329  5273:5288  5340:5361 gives -1.5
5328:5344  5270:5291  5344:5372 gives 0.4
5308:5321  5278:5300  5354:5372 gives -0.7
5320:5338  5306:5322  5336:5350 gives 0.6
